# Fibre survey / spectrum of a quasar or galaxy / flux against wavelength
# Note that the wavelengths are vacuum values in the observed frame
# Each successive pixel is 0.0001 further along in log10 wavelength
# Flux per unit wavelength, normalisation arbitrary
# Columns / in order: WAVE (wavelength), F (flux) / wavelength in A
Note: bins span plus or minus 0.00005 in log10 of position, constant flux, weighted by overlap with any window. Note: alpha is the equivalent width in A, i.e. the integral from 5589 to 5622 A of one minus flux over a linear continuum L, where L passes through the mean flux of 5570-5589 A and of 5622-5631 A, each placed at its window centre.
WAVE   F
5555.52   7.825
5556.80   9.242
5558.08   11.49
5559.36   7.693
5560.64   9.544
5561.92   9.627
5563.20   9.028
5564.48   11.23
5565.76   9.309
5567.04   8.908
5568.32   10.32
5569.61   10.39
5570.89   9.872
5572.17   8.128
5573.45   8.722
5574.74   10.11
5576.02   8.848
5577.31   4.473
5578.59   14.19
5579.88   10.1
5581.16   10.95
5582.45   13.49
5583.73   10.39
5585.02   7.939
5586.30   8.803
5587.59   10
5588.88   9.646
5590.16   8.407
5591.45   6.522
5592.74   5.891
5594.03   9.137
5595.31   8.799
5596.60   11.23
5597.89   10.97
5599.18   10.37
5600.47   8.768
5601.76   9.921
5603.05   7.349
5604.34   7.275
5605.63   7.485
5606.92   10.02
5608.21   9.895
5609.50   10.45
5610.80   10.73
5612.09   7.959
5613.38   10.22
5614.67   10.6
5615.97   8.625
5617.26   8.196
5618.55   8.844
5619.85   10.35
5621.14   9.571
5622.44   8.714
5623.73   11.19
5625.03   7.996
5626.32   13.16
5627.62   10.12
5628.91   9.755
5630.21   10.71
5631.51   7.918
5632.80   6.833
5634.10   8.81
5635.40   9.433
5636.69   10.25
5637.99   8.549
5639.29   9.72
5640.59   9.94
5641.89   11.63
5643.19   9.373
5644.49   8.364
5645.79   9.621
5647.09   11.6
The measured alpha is 2.96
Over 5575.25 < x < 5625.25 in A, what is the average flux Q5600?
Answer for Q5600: 9.35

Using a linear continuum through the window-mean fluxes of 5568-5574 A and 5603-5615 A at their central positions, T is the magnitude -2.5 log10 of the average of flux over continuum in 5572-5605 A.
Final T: 0.01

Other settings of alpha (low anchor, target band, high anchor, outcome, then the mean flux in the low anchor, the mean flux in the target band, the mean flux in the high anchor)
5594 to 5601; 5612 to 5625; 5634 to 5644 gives 0.6 A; 9.97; 9.42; 9.74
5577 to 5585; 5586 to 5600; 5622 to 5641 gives 1.8 A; 10.6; 9.07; 9.55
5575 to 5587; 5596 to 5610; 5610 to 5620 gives 0.3 A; 9.92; 9.41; 9.4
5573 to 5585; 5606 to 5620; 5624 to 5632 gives 0.7 A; 10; 9.56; 10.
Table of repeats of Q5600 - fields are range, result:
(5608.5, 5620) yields 9.52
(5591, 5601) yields 9.01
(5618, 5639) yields 9.52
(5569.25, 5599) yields 9.44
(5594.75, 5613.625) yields 9.41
